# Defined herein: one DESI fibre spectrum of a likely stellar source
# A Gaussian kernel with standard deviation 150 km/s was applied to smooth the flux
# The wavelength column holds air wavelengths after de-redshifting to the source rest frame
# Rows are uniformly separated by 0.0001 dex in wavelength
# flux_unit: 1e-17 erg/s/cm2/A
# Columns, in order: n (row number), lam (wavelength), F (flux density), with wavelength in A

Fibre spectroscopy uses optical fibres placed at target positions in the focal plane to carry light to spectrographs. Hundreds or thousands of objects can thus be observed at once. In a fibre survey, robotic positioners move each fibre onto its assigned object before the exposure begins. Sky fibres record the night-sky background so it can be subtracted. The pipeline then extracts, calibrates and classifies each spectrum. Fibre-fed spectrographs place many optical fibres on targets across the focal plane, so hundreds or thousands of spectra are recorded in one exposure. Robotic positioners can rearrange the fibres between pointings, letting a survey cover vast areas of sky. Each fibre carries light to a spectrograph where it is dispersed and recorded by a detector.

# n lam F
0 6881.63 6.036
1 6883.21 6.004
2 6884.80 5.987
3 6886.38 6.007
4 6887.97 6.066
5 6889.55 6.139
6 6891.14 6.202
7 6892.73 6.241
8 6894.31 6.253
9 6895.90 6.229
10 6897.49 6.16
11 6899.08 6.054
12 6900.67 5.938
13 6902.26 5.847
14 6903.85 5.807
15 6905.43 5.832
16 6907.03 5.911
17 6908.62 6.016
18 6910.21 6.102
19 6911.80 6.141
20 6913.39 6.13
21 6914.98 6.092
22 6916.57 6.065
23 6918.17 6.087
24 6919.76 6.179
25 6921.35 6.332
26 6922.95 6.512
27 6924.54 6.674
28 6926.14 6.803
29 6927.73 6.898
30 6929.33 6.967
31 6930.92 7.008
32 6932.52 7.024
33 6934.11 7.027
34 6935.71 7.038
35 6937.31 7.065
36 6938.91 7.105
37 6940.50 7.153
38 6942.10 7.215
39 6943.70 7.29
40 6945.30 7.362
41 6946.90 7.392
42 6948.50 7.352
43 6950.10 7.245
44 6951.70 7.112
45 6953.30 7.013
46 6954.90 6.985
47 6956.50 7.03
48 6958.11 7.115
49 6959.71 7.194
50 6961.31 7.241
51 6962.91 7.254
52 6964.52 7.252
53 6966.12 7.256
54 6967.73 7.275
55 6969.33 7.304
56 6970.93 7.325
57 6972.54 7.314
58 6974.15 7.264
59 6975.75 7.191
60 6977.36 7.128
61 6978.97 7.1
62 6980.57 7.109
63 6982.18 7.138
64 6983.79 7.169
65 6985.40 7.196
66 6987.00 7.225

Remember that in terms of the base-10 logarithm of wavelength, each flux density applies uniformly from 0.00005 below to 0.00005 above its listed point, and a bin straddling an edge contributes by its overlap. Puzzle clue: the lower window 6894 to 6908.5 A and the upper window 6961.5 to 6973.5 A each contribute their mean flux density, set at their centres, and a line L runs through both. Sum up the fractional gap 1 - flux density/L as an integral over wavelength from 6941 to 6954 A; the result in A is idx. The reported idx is -0.68 A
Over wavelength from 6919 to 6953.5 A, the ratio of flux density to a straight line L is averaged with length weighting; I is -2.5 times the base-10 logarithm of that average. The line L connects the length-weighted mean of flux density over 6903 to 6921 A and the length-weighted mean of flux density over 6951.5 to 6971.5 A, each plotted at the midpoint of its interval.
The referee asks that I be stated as -0.06 mag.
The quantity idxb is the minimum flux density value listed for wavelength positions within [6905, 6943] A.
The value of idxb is 5.832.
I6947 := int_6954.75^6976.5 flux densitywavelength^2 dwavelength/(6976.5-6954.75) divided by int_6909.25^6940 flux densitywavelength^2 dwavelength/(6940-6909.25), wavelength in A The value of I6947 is 1.11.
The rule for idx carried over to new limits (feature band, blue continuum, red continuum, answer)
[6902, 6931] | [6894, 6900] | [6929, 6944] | 1.52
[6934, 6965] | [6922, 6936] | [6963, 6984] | -0.64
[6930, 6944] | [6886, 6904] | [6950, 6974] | -0.65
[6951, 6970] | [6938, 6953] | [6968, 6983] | 0.15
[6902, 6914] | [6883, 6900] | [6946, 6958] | 0.80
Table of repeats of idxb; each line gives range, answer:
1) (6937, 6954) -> 7.013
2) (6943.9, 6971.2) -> 6.985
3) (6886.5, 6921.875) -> 5.807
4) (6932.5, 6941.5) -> 7.024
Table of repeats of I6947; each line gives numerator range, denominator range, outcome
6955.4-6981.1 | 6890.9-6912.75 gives 1.21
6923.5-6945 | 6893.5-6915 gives 1.17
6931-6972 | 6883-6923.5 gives 1.20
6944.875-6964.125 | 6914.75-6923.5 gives 1.17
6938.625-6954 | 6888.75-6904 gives 1.20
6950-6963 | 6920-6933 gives 1.07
